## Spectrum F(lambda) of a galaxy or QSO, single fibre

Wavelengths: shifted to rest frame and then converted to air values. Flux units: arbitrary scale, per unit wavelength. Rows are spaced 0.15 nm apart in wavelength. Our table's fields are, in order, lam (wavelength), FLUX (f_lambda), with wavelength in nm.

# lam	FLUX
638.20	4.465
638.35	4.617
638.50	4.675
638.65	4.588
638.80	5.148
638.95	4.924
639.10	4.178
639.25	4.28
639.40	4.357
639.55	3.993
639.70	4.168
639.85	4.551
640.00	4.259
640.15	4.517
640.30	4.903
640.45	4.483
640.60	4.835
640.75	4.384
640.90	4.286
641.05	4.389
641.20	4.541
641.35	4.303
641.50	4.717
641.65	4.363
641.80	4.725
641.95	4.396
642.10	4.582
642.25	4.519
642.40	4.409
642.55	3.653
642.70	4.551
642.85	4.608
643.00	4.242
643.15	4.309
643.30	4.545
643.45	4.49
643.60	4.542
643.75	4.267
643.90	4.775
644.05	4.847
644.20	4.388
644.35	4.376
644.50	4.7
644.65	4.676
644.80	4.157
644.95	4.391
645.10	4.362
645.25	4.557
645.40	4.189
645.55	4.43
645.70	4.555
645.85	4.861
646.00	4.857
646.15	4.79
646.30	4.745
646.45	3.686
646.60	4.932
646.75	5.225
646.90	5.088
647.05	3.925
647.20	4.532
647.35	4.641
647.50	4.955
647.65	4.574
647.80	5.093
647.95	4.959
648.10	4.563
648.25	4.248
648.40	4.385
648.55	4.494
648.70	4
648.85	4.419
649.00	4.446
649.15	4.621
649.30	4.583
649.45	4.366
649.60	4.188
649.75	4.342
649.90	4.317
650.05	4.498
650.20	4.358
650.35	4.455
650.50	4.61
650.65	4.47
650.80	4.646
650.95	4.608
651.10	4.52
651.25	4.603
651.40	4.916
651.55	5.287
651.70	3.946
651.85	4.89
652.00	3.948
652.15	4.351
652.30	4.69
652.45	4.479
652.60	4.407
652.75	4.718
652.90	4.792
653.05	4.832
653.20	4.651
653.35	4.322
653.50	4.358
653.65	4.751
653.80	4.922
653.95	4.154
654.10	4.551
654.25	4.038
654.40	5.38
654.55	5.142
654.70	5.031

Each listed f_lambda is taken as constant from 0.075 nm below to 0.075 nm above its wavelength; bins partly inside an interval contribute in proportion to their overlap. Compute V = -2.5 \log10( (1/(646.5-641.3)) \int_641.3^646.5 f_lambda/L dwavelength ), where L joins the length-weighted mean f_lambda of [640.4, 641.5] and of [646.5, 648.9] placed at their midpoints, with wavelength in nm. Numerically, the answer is 0.01 mag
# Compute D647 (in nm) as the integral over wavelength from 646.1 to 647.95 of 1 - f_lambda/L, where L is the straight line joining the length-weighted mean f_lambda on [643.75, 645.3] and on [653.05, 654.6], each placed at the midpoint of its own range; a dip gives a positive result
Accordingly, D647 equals -0.06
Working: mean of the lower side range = 4.51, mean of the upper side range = 4.63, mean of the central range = 4.69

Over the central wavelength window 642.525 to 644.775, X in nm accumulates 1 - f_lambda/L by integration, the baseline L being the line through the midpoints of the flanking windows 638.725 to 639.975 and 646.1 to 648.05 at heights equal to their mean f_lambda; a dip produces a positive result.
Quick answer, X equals 0.054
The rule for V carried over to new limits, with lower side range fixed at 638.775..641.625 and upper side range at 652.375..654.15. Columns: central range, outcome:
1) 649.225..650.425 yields 0.04 mag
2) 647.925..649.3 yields 0.02 mag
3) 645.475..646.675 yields -0.02 mag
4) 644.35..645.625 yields 0.02 mag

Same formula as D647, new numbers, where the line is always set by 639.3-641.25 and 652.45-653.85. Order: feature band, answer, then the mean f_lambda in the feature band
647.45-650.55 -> 0.047 nm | 4.49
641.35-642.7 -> 0.011 nm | 4.42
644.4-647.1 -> -0.031 nm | 4.57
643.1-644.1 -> -0.012 nm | 4.54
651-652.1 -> 0.005 nm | 4.58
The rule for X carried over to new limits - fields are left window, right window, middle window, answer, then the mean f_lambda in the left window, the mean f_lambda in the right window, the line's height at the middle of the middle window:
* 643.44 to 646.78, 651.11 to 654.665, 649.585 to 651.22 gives 0.04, 4.55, 4.62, 4.6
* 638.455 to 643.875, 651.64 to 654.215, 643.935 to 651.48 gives -0.09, 4.47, 4.51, 4.49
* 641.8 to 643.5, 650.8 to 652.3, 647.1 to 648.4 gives -0.05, 4.4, 4.57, 4.5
